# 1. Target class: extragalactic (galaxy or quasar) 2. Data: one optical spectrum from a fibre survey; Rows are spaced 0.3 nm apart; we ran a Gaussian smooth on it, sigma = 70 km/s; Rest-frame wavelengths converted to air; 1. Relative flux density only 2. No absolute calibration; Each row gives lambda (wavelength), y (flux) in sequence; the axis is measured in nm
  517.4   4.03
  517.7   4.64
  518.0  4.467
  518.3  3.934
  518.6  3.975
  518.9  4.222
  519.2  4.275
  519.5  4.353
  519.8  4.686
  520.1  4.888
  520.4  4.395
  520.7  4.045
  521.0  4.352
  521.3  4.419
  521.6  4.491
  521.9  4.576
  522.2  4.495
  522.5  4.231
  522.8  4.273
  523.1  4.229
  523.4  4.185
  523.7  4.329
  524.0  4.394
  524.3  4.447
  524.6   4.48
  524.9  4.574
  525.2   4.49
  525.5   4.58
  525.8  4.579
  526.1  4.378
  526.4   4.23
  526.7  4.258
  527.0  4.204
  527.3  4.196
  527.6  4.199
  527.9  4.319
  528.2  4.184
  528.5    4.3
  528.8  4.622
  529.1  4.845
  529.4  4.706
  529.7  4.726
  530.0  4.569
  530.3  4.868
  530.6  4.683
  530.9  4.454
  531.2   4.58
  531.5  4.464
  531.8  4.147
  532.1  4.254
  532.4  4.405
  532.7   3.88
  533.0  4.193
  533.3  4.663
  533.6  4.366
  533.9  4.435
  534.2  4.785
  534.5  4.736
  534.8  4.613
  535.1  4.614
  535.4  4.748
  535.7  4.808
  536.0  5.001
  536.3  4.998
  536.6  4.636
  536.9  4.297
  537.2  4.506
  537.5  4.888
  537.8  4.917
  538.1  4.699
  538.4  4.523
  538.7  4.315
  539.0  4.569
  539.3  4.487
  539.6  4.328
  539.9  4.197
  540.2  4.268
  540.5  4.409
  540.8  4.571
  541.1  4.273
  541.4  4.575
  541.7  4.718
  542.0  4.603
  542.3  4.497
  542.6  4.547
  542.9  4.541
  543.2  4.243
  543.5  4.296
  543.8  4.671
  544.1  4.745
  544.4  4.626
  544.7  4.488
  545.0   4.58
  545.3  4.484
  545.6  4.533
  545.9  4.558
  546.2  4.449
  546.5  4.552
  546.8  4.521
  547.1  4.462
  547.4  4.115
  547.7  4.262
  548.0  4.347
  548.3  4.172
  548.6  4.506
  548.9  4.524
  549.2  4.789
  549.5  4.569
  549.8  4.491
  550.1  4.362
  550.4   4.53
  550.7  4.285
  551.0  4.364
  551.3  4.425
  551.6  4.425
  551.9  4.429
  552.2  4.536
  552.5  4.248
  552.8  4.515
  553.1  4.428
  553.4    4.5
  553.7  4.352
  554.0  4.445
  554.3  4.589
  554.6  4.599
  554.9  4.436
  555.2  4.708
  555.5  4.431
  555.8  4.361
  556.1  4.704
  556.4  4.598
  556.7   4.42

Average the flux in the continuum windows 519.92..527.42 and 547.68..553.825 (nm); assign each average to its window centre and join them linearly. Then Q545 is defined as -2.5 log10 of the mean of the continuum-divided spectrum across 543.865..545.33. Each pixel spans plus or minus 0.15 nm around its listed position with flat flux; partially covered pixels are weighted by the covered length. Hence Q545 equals -0.04 mag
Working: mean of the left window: 4.39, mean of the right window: 4.44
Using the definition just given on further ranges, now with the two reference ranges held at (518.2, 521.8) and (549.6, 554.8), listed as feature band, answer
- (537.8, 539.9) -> -0.02 mag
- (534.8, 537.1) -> -0.08 mag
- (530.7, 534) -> 0.01 mag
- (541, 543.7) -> -0.02 mag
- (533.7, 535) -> -0.06 mag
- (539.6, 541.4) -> 0.01 mag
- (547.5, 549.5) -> 0.00 mag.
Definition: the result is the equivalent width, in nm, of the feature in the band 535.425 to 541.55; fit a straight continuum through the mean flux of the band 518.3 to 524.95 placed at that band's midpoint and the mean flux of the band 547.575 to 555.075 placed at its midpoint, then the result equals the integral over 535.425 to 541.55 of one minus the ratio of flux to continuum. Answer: -0.22 nm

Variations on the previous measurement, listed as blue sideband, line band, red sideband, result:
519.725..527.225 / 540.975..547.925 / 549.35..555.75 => -0.076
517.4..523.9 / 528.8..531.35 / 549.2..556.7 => -0.169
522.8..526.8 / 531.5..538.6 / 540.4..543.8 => -0.185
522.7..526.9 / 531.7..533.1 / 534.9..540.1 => 0.108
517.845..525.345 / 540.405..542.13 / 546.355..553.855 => -0.046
